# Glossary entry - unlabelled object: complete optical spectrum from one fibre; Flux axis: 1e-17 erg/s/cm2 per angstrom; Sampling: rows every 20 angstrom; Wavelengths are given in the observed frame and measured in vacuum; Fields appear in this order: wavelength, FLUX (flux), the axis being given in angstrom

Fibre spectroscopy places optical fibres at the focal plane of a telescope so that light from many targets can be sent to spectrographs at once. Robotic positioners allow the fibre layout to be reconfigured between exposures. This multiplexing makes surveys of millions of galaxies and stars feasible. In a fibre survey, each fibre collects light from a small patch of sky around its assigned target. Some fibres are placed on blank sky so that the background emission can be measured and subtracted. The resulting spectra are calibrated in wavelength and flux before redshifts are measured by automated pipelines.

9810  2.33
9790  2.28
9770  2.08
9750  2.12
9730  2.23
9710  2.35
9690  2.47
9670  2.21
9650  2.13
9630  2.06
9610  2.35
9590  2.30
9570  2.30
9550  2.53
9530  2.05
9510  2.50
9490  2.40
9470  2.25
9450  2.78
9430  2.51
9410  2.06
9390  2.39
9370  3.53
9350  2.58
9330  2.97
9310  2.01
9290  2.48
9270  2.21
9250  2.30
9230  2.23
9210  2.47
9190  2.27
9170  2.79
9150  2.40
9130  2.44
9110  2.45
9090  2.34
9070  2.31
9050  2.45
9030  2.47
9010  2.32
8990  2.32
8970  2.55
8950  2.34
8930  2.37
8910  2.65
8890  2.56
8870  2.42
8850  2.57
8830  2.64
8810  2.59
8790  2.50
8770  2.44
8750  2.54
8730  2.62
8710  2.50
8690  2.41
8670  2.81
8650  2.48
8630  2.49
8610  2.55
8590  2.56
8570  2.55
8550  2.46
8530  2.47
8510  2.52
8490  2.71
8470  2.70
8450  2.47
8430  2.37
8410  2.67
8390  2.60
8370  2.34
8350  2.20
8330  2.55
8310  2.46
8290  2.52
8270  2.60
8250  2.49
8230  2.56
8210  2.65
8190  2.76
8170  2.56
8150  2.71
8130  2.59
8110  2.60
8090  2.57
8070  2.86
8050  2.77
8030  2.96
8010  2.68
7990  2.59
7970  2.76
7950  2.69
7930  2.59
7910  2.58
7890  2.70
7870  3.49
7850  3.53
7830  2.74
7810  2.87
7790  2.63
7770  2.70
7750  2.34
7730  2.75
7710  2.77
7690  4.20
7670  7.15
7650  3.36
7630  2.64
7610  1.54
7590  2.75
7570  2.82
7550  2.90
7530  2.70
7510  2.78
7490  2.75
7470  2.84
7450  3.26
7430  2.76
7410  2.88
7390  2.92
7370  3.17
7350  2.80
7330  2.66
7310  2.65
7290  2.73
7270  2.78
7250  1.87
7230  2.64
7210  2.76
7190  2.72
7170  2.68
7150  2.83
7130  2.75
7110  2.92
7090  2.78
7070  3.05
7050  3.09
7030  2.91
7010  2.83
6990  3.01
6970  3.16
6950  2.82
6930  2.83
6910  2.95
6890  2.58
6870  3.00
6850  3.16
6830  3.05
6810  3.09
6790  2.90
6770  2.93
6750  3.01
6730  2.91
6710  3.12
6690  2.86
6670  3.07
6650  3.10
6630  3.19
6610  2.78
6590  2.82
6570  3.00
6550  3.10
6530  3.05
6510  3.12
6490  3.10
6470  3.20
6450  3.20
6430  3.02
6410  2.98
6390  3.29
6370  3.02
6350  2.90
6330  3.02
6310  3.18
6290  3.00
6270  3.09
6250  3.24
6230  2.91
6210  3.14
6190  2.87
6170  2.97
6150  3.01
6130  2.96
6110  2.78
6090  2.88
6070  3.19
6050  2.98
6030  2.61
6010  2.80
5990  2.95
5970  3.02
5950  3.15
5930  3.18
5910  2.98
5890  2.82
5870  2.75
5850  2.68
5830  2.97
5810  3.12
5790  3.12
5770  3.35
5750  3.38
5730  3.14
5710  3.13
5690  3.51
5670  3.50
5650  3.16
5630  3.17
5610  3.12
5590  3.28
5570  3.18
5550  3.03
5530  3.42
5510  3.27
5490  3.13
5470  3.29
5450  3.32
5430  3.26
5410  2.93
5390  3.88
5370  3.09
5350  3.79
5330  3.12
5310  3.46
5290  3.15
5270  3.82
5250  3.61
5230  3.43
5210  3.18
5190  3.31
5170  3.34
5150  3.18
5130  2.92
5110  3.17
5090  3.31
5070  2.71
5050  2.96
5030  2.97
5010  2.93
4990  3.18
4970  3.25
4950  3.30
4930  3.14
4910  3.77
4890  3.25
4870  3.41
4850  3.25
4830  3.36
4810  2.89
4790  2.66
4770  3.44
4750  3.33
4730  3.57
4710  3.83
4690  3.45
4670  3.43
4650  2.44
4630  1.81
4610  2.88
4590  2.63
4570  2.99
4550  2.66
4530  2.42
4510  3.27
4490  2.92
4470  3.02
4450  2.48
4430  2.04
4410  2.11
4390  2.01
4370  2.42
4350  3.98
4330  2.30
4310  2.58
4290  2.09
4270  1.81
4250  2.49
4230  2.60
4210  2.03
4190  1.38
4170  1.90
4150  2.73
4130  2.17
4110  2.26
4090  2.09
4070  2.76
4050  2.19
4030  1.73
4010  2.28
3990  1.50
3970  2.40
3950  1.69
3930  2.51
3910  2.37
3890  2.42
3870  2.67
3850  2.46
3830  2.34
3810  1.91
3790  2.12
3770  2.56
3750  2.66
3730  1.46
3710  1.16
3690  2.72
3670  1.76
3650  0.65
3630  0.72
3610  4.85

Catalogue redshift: 0.168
